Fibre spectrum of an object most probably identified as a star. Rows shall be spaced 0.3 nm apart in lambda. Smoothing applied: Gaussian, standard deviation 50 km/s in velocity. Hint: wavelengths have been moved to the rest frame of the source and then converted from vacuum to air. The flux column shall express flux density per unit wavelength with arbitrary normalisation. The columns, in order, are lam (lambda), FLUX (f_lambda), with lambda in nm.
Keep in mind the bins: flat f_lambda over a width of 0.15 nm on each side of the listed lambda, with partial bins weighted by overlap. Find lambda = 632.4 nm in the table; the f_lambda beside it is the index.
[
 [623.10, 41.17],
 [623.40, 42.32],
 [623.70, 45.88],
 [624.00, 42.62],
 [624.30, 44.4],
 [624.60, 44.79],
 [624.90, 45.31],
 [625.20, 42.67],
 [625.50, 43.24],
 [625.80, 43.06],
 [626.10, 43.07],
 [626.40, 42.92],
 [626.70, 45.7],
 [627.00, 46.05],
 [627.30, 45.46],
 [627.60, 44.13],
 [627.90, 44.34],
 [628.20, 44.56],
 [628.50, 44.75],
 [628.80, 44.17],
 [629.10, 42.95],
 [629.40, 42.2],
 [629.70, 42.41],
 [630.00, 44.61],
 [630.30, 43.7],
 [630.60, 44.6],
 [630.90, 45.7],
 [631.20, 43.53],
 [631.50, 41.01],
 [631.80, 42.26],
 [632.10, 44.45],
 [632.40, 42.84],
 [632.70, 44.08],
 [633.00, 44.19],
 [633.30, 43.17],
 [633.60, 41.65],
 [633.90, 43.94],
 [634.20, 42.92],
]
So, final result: 42.84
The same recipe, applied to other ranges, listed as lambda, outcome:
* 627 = 46.05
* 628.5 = 44.75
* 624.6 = 44.79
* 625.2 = 42.67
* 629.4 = 42.2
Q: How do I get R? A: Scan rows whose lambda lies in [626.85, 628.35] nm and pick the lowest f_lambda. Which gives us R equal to 44.13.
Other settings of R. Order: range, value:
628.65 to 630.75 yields 42.2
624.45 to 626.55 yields 42.67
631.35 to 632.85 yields 41.01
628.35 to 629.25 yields 42.95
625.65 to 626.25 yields 43.06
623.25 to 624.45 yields 42.32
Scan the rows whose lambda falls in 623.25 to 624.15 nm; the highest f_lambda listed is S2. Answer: 45.88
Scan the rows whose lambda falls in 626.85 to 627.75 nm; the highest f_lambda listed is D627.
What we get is 46.05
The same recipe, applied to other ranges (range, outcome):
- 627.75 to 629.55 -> 44.75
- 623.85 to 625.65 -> 45.31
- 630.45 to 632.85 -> 45.7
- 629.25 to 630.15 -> 44.61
